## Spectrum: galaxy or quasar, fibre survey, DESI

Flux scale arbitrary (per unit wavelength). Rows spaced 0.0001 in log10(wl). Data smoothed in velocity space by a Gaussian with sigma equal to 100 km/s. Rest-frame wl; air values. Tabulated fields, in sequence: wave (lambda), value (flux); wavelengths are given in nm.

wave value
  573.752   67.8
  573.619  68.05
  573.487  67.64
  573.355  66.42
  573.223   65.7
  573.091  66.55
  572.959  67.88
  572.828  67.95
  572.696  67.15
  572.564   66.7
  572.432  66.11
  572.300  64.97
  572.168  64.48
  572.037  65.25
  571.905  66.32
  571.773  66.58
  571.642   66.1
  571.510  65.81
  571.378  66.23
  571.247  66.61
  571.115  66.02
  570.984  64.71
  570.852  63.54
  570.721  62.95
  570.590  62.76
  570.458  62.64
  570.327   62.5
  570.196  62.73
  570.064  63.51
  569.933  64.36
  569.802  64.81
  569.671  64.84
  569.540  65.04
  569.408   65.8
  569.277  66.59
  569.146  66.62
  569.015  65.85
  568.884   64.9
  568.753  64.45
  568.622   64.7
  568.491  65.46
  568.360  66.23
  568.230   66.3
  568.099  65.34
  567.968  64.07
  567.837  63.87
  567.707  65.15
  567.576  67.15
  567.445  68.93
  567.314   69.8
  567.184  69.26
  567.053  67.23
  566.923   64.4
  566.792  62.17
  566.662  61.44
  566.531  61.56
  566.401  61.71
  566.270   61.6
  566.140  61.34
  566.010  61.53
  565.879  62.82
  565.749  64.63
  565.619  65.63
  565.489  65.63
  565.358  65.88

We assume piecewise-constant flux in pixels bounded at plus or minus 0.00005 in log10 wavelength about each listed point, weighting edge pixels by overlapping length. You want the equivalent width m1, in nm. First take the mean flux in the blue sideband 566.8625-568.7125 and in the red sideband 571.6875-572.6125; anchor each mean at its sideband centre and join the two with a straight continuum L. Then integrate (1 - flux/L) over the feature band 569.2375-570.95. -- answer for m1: 0.05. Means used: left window 66.3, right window 65.8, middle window 64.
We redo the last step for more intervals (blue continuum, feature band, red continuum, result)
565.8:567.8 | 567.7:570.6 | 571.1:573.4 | 0.020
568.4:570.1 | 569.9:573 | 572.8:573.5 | 0.050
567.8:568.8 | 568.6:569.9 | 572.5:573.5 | 0.002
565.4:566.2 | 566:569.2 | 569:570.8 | -0.048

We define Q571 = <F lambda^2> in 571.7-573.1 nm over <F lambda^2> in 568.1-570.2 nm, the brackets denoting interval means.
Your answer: 1.0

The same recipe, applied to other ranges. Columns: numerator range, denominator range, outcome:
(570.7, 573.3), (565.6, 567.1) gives 1.07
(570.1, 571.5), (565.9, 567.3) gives 1.03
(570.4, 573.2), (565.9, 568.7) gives 1.03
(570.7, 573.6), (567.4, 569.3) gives 1.02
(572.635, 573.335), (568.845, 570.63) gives 1.05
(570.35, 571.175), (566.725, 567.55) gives 0.96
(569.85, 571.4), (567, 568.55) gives 0.97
